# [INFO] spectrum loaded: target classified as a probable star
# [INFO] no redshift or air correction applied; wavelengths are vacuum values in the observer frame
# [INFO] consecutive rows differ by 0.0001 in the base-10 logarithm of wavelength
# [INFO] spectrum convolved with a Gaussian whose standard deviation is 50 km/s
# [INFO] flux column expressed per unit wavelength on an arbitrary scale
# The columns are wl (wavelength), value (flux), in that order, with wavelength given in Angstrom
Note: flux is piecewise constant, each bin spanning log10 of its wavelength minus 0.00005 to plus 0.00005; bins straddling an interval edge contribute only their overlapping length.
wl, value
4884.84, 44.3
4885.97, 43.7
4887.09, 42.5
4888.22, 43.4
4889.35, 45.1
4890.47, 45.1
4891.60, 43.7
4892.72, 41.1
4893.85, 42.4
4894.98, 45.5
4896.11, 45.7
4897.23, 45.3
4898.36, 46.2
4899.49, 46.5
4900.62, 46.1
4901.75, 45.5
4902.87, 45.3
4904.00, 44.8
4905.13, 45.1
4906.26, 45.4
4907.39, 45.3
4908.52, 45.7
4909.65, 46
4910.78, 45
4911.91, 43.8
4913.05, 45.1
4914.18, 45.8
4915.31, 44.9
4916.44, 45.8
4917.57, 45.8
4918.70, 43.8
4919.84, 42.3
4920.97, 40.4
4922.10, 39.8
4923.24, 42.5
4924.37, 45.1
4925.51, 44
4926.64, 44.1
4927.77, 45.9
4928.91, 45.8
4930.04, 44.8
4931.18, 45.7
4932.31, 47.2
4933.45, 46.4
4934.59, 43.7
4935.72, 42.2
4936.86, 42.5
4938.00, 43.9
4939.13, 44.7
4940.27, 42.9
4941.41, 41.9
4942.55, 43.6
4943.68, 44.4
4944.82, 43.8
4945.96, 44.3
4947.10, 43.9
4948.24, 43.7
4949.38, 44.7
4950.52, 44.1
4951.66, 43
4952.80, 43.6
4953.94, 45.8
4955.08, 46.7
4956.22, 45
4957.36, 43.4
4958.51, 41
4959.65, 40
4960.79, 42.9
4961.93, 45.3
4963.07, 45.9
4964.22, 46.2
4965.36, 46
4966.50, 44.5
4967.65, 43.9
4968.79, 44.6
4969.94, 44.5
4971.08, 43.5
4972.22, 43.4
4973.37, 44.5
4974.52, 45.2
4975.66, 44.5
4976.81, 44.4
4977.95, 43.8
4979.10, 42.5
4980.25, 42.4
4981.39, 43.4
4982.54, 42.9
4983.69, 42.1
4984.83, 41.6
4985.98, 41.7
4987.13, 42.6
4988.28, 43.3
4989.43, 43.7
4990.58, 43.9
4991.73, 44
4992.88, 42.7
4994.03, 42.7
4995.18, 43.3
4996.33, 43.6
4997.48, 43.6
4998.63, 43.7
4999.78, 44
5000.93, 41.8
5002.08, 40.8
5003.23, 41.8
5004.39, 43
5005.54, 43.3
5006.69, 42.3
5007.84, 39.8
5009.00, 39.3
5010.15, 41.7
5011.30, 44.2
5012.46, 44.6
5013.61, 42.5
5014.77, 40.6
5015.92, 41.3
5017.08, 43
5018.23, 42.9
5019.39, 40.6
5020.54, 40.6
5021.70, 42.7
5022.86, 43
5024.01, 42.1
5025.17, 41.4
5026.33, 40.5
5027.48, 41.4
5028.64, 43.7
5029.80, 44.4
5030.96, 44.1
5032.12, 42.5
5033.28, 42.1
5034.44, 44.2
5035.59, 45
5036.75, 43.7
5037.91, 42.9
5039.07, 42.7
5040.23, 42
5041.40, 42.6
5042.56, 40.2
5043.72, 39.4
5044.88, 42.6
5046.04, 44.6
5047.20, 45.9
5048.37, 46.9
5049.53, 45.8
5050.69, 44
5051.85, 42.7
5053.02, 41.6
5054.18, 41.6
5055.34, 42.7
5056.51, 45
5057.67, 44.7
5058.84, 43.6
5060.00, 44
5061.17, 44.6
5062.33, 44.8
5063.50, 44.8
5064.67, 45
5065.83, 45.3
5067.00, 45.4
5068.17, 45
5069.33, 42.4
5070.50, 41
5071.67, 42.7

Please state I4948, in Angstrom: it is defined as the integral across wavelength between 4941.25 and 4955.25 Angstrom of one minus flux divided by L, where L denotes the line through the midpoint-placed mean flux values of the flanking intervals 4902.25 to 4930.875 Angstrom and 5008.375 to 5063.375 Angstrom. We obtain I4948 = -0.01 Angstrom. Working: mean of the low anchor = 44.5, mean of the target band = 44.1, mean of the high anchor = 42.9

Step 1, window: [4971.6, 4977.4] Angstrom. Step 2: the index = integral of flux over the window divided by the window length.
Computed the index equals 44.4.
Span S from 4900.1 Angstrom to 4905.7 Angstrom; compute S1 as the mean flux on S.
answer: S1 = 45.4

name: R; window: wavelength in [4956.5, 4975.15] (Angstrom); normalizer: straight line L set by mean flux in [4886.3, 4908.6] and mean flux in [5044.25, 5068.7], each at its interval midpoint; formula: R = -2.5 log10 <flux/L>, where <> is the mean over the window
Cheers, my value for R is 0.01 mag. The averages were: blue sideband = 44.8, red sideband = 44.3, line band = 44.1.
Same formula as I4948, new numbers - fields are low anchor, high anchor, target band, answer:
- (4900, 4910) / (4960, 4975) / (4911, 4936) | 0.5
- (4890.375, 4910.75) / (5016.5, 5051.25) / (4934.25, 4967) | 0.2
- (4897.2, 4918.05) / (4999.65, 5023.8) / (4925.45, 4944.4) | 0.1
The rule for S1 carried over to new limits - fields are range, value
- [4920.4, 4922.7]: 40.1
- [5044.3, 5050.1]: 45.2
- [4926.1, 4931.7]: 45.3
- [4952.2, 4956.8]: 45.3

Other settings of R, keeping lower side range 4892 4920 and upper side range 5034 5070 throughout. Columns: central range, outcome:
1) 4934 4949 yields 0.029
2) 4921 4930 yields 0.027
